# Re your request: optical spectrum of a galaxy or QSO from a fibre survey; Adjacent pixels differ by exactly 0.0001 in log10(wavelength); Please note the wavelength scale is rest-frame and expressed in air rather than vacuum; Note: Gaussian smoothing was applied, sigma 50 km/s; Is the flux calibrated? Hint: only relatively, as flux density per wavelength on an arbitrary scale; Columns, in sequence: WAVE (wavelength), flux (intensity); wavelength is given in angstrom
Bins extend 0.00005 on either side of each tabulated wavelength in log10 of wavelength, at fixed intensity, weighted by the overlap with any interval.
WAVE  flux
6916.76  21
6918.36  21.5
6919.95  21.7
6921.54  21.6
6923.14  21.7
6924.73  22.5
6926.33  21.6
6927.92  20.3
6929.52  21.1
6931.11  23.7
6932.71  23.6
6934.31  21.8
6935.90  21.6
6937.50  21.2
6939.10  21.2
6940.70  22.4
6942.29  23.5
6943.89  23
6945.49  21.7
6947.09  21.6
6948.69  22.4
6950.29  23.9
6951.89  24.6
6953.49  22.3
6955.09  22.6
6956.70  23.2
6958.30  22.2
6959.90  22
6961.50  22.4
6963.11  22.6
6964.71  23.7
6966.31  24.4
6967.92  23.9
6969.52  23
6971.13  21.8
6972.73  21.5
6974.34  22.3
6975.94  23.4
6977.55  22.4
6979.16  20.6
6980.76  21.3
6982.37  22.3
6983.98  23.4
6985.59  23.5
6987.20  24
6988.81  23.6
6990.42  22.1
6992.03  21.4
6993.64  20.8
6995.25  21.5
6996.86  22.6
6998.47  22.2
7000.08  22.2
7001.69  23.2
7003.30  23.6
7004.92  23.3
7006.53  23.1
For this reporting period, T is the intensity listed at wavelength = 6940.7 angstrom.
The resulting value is 22.4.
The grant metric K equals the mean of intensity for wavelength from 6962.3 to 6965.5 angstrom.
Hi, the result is 23.1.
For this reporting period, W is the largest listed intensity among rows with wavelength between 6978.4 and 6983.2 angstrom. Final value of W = 22.3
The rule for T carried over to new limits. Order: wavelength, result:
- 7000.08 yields 22.2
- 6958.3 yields 22.2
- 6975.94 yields 23.4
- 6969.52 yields 23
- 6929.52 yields 21.1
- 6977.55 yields 22.4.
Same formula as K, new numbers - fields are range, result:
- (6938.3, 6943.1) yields 22.4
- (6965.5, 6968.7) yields 24.1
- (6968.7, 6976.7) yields 22.4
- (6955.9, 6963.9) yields 22.5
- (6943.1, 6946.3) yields 22.3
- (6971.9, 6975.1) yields 21.9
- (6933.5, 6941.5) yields 21.7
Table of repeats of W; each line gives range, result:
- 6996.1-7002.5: 23.2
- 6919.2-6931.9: 23.7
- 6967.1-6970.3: 23.9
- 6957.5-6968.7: 24.4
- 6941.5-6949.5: 23.5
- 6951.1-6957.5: 24.6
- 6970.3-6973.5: 21.8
